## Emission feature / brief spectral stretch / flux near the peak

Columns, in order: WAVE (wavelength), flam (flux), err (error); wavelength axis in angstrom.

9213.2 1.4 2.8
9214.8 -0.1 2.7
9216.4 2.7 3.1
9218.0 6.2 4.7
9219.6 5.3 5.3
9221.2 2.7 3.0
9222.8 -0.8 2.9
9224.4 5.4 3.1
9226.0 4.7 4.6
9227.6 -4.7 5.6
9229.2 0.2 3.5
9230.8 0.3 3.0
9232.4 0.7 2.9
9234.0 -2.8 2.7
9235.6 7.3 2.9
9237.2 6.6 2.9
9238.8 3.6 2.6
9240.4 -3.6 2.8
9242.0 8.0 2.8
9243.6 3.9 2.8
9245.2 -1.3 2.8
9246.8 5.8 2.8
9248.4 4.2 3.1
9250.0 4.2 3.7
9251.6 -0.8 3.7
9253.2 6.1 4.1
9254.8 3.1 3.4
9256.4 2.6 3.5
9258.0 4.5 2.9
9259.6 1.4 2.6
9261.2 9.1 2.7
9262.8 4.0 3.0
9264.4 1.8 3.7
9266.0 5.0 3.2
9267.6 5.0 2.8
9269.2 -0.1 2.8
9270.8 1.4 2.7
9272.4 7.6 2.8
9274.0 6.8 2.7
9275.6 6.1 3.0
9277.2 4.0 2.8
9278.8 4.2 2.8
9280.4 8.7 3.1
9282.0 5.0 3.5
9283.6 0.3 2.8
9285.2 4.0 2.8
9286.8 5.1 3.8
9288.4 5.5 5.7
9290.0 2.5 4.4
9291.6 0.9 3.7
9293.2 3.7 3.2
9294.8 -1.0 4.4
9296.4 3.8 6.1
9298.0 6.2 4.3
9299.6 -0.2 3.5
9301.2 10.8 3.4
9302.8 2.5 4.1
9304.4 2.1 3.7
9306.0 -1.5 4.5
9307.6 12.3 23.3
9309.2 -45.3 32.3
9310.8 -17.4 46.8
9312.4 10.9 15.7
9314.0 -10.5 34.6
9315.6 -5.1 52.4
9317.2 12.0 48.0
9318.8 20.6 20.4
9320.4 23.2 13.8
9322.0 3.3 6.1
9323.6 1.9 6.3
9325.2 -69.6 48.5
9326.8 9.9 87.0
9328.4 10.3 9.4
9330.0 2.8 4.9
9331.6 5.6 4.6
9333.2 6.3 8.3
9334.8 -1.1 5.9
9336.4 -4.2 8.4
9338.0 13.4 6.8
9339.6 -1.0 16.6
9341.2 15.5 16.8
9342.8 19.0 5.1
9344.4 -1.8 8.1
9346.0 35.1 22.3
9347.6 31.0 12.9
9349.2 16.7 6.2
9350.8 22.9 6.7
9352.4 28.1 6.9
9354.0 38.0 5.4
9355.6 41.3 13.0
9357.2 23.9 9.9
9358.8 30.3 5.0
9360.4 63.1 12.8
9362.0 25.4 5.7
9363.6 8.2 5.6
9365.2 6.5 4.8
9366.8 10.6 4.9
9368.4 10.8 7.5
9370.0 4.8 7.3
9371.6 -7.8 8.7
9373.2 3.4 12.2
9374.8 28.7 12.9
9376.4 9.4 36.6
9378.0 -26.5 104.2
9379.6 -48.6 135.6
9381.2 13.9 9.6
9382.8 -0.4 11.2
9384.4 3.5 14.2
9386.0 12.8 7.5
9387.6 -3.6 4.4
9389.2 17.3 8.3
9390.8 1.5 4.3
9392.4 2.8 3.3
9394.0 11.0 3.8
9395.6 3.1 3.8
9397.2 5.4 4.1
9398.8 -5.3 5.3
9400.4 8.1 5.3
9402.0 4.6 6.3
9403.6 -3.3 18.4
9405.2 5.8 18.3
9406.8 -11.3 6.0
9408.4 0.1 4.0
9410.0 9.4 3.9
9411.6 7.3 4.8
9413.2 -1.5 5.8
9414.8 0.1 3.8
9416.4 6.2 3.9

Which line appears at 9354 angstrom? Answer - [O II] 3727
